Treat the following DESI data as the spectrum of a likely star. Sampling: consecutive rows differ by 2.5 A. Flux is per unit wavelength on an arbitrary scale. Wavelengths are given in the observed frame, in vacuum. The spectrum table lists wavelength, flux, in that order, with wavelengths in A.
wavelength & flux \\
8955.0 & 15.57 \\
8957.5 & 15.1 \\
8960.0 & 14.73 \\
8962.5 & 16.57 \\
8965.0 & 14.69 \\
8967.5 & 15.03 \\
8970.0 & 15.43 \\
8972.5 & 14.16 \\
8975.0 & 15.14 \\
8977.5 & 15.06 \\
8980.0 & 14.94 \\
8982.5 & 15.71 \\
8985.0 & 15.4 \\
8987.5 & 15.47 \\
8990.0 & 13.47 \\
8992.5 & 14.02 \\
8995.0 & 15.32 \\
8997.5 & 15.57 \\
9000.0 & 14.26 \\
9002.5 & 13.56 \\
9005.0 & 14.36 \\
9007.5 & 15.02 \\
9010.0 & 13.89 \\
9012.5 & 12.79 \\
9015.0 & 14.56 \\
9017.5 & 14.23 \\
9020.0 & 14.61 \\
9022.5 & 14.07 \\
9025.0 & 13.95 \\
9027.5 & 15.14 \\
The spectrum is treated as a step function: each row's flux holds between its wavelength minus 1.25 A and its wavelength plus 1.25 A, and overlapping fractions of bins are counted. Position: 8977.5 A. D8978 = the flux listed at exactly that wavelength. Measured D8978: 15.06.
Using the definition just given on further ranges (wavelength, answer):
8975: 15.14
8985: 15.4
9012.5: 12.79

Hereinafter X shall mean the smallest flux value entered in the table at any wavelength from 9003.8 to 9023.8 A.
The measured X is 12.79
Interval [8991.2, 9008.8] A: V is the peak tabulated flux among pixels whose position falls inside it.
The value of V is 15.57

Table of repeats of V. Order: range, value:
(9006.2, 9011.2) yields 15.02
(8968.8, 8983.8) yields 15.71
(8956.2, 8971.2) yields 16.57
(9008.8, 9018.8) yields 14.56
